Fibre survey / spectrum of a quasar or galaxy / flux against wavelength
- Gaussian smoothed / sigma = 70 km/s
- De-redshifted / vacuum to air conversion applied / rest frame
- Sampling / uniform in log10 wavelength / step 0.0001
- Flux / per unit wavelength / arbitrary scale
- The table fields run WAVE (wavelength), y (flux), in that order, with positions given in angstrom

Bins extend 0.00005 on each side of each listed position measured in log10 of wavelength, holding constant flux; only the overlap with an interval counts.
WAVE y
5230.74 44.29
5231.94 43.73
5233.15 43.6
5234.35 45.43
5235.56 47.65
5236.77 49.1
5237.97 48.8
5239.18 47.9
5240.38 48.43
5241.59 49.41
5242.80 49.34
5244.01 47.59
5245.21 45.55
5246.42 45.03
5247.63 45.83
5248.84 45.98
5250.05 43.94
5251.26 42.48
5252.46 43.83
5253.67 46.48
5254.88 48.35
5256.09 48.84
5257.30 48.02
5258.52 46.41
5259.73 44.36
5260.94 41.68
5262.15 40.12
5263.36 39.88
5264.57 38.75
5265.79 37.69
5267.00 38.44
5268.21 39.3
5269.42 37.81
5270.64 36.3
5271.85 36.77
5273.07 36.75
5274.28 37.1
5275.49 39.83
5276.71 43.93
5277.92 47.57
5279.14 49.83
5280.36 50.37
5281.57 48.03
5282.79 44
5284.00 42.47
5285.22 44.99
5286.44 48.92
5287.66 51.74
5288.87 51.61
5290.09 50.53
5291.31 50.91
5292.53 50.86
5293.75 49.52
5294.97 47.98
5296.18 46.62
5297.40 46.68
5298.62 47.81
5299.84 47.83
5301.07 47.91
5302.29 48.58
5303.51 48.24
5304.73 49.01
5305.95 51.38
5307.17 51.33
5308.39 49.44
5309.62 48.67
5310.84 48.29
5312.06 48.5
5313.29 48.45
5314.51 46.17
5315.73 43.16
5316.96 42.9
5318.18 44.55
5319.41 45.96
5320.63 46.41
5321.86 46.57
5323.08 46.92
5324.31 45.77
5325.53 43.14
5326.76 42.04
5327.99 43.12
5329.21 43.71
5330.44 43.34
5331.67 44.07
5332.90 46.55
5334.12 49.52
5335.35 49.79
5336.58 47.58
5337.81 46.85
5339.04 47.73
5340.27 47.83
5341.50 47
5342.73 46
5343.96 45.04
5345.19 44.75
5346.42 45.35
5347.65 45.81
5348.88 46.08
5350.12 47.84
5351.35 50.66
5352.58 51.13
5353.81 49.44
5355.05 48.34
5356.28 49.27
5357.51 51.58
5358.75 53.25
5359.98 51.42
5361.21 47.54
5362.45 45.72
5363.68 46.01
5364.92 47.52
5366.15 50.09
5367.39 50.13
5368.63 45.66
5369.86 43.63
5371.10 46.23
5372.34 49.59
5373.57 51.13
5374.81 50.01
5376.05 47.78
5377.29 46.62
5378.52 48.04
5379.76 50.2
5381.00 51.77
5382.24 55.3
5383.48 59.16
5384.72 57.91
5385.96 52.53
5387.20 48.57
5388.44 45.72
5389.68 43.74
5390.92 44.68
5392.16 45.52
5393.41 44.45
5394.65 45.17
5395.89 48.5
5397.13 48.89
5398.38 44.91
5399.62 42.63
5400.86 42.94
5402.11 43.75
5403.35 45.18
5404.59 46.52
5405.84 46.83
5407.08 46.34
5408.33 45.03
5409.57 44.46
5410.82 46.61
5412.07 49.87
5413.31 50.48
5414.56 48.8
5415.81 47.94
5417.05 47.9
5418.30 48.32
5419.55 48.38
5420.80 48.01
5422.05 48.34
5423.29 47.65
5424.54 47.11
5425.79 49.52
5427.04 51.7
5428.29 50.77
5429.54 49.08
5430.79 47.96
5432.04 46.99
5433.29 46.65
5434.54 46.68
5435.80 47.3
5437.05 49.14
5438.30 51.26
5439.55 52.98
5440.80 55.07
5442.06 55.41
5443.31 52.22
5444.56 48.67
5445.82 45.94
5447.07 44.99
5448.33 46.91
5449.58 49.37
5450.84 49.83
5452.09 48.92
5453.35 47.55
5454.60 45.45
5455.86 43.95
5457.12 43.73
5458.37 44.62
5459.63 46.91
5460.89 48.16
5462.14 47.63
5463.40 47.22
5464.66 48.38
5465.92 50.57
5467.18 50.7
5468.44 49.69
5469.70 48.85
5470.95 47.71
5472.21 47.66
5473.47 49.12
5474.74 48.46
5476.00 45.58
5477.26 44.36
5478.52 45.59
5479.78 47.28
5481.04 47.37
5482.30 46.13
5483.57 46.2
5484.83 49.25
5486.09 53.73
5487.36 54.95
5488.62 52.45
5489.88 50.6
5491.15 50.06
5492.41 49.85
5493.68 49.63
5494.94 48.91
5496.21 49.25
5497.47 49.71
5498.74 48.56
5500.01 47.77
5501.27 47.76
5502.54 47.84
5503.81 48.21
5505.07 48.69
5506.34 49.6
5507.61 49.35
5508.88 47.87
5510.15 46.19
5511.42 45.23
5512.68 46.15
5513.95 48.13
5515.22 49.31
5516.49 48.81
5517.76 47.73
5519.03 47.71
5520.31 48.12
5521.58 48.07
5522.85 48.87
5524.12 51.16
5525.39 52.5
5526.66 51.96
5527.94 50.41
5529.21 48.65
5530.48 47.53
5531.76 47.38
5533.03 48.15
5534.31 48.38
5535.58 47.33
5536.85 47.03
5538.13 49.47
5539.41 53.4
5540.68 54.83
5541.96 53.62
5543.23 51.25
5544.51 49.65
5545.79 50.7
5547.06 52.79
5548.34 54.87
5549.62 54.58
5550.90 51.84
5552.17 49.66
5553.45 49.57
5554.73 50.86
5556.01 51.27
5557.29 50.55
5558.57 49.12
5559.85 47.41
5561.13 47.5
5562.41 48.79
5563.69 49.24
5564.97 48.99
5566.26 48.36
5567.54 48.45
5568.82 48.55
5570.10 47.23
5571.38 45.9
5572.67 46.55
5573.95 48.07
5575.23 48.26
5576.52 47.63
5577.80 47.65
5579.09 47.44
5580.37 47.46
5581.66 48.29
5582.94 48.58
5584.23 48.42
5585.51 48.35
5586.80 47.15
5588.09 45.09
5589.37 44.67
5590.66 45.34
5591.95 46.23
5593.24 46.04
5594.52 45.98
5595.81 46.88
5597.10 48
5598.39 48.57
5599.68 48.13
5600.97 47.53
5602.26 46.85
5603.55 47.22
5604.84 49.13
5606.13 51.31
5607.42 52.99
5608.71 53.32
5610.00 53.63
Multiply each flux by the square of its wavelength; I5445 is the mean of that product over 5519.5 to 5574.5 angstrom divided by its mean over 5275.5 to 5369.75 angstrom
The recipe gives 1.14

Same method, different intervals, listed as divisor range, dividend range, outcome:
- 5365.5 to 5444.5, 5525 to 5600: 1.07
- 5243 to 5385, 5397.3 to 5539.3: 1.09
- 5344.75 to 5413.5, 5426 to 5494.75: 1.04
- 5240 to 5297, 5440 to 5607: 1.19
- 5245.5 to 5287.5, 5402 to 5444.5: 1.19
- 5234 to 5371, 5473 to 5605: 1.15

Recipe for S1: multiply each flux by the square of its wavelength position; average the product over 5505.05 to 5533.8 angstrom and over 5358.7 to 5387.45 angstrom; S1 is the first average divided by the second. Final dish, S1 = 1.0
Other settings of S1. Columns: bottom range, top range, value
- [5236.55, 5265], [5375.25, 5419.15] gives 1.11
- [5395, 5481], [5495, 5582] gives 1.07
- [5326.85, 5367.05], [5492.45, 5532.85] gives 1.09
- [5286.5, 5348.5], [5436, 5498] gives 1.09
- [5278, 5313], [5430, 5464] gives 1.05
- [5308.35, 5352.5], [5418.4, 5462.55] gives 1.09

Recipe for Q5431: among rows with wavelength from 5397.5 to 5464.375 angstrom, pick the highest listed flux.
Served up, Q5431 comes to 55.41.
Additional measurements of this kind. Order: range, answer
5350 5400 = 59.16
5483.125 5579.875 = 54.95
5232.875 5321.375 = 51.74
